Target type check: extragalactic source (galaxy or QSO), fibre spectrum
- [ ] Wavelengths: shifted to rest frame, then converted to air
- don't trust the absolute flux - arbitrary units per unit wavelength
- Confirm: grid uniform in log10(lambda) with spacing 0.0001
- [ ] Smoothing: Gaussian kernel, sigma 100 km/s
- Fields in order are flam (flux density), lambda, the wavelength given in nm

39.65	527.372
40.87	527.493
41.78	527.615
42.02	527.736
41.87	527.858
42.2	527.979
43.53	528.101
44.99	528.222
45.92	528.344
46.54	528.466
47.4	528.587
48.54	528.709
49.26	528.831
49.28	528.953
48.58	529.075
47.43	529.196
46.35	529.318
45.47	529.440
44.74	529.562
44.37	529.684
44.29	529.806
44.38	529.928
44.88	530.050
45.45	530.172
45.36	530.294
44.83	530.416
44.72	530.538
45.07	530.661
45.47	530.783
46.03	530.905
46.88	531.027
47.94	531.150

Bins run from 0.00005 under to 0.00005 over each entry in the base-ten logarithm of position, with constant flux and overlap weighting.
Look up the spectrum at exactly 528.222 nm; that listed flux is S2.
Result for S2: 44.99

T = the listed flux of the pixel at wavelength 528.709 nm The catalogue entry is 48.54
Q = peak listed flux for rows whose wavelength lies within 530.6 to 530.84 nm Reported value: 45.47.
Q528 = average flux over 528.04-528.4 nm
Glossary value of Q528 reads 44.8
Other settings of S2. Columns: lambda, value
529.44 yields 45.47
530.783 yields 45.47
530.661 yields 45.07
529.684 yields 44.37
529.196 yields 47.43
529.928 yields 44.38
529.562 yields 44.74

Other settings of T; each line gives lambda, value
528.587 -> 47.4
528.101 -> 43.53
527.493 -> 40.87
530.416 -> 44.83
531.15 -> 47.94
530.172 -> 45.45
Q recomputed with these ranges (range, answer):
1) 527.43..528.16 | 43.53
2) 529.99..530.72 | 45.45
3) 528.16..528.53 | 46.54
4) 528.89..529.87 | 49.28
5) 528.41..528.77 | 48.54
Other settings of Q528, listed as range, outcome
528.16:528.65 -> 46.2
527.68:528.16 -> 42.4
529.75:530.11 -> 44.5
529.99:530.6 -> 45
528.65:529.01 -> 49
